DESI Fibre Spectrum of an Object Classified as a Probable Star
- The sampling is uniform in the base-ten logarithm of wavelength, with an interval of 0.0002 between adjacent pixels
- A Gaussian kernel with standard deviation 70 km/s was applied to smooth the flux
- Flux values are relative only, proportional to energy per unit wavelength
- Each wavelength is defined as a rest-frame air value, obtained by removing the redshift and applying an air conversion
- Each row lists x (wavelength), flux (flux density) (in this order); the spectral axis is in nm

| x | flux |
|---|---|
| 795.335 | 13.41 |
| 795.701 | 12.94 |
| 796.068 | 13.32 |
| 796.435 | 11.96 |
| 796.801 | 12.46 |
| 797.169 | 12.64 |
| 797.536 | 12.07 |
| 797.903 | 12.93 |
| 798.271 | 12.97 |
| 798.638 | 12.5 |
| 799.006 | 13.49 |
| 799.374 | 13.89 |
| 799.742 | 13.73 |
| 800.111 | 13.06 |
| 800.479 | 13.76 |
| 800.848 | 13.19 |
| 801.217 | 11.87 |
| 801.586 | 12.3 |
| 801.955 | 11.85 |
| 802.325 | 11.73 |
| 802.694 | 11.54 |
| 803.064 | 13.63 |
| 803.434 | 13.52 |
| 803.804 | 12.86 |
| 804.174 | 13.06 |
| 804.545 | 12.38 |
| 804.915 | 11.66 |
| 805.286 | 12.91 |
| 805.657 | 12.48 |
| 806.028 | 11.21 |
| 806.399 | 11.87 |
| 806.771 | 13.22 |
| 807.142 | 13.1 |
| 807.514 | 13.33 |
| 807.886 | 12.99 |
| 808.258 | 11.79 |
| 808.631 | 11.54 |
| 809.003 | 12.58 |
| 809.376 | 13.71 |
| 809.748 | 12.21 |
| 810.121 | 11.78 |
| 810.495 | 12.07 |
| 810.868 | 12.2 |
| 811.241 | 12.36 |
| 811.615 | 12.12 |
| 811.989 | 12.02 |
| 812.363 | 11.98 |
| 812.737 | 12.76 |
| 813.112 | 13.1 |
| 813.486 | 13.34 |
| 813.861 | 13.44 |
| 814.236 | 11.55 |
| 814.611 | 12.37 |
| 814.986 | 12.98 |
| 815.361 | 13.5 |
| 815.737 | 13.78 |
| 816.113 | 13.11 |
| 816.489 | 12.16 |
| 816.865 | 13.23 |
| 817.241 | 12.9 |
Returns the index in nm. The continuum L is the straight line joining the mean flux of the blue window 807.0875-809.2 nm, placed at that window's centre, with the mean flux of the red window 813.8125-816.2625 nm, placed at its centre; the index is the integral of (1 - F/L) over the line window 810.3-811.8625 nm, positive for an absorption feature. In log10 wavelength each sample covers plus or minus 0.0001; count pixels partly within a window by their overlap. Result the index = 0.06 nm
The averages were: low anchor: 12.5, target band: 12.2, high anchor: 12.9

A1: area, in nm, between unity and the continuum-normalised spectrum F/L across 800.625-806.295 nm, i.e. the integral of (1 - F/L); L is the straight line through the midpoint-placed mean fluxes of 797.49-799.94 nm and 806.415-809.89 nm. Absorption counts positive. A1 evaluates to 0.22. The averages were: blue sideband 13.1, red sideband 12.7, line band 12.4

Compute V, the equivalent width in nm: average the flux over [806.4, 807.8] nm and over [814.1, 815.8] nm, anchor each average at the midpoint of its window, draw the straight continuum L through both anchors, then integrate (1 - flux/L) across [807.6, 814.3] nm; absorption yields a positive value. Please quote 0.24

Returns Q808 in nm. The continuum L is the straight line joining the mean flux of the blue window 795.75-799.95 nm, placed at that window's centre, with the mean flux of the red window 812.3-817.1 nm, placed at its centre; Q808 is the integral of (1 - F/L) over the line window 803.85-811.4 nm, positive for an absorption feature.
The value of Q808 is 0.27 nm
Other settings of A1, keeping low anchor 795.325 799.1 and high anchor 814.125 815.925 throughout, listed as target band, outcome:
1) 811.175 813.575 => 0.07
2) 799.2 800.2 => -0.07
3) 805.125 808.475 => 0.08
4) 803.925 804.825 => 0.01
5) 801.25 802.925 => 0.12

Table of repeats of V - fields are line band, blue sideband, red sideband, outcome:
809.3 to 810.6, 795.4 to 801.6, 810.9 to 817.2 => 0.04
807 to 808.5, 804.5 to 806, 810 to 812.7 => -0.07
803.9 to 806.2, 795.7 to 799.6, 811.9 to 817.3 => 0.09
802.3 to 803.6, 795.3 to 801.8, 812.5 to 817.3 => 0.02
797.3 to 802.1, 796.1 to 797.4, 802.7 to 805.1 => -0.12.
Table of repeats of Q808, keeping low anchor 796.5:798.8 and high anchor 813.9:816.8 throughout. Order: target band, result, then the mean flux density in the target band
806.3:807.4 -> -0.011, 12.8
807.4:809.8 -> 0.026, 12.6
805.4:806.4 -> 0.060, 11.9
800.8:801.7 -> 0.019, 12.4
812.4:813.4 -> -0.003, 12.8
